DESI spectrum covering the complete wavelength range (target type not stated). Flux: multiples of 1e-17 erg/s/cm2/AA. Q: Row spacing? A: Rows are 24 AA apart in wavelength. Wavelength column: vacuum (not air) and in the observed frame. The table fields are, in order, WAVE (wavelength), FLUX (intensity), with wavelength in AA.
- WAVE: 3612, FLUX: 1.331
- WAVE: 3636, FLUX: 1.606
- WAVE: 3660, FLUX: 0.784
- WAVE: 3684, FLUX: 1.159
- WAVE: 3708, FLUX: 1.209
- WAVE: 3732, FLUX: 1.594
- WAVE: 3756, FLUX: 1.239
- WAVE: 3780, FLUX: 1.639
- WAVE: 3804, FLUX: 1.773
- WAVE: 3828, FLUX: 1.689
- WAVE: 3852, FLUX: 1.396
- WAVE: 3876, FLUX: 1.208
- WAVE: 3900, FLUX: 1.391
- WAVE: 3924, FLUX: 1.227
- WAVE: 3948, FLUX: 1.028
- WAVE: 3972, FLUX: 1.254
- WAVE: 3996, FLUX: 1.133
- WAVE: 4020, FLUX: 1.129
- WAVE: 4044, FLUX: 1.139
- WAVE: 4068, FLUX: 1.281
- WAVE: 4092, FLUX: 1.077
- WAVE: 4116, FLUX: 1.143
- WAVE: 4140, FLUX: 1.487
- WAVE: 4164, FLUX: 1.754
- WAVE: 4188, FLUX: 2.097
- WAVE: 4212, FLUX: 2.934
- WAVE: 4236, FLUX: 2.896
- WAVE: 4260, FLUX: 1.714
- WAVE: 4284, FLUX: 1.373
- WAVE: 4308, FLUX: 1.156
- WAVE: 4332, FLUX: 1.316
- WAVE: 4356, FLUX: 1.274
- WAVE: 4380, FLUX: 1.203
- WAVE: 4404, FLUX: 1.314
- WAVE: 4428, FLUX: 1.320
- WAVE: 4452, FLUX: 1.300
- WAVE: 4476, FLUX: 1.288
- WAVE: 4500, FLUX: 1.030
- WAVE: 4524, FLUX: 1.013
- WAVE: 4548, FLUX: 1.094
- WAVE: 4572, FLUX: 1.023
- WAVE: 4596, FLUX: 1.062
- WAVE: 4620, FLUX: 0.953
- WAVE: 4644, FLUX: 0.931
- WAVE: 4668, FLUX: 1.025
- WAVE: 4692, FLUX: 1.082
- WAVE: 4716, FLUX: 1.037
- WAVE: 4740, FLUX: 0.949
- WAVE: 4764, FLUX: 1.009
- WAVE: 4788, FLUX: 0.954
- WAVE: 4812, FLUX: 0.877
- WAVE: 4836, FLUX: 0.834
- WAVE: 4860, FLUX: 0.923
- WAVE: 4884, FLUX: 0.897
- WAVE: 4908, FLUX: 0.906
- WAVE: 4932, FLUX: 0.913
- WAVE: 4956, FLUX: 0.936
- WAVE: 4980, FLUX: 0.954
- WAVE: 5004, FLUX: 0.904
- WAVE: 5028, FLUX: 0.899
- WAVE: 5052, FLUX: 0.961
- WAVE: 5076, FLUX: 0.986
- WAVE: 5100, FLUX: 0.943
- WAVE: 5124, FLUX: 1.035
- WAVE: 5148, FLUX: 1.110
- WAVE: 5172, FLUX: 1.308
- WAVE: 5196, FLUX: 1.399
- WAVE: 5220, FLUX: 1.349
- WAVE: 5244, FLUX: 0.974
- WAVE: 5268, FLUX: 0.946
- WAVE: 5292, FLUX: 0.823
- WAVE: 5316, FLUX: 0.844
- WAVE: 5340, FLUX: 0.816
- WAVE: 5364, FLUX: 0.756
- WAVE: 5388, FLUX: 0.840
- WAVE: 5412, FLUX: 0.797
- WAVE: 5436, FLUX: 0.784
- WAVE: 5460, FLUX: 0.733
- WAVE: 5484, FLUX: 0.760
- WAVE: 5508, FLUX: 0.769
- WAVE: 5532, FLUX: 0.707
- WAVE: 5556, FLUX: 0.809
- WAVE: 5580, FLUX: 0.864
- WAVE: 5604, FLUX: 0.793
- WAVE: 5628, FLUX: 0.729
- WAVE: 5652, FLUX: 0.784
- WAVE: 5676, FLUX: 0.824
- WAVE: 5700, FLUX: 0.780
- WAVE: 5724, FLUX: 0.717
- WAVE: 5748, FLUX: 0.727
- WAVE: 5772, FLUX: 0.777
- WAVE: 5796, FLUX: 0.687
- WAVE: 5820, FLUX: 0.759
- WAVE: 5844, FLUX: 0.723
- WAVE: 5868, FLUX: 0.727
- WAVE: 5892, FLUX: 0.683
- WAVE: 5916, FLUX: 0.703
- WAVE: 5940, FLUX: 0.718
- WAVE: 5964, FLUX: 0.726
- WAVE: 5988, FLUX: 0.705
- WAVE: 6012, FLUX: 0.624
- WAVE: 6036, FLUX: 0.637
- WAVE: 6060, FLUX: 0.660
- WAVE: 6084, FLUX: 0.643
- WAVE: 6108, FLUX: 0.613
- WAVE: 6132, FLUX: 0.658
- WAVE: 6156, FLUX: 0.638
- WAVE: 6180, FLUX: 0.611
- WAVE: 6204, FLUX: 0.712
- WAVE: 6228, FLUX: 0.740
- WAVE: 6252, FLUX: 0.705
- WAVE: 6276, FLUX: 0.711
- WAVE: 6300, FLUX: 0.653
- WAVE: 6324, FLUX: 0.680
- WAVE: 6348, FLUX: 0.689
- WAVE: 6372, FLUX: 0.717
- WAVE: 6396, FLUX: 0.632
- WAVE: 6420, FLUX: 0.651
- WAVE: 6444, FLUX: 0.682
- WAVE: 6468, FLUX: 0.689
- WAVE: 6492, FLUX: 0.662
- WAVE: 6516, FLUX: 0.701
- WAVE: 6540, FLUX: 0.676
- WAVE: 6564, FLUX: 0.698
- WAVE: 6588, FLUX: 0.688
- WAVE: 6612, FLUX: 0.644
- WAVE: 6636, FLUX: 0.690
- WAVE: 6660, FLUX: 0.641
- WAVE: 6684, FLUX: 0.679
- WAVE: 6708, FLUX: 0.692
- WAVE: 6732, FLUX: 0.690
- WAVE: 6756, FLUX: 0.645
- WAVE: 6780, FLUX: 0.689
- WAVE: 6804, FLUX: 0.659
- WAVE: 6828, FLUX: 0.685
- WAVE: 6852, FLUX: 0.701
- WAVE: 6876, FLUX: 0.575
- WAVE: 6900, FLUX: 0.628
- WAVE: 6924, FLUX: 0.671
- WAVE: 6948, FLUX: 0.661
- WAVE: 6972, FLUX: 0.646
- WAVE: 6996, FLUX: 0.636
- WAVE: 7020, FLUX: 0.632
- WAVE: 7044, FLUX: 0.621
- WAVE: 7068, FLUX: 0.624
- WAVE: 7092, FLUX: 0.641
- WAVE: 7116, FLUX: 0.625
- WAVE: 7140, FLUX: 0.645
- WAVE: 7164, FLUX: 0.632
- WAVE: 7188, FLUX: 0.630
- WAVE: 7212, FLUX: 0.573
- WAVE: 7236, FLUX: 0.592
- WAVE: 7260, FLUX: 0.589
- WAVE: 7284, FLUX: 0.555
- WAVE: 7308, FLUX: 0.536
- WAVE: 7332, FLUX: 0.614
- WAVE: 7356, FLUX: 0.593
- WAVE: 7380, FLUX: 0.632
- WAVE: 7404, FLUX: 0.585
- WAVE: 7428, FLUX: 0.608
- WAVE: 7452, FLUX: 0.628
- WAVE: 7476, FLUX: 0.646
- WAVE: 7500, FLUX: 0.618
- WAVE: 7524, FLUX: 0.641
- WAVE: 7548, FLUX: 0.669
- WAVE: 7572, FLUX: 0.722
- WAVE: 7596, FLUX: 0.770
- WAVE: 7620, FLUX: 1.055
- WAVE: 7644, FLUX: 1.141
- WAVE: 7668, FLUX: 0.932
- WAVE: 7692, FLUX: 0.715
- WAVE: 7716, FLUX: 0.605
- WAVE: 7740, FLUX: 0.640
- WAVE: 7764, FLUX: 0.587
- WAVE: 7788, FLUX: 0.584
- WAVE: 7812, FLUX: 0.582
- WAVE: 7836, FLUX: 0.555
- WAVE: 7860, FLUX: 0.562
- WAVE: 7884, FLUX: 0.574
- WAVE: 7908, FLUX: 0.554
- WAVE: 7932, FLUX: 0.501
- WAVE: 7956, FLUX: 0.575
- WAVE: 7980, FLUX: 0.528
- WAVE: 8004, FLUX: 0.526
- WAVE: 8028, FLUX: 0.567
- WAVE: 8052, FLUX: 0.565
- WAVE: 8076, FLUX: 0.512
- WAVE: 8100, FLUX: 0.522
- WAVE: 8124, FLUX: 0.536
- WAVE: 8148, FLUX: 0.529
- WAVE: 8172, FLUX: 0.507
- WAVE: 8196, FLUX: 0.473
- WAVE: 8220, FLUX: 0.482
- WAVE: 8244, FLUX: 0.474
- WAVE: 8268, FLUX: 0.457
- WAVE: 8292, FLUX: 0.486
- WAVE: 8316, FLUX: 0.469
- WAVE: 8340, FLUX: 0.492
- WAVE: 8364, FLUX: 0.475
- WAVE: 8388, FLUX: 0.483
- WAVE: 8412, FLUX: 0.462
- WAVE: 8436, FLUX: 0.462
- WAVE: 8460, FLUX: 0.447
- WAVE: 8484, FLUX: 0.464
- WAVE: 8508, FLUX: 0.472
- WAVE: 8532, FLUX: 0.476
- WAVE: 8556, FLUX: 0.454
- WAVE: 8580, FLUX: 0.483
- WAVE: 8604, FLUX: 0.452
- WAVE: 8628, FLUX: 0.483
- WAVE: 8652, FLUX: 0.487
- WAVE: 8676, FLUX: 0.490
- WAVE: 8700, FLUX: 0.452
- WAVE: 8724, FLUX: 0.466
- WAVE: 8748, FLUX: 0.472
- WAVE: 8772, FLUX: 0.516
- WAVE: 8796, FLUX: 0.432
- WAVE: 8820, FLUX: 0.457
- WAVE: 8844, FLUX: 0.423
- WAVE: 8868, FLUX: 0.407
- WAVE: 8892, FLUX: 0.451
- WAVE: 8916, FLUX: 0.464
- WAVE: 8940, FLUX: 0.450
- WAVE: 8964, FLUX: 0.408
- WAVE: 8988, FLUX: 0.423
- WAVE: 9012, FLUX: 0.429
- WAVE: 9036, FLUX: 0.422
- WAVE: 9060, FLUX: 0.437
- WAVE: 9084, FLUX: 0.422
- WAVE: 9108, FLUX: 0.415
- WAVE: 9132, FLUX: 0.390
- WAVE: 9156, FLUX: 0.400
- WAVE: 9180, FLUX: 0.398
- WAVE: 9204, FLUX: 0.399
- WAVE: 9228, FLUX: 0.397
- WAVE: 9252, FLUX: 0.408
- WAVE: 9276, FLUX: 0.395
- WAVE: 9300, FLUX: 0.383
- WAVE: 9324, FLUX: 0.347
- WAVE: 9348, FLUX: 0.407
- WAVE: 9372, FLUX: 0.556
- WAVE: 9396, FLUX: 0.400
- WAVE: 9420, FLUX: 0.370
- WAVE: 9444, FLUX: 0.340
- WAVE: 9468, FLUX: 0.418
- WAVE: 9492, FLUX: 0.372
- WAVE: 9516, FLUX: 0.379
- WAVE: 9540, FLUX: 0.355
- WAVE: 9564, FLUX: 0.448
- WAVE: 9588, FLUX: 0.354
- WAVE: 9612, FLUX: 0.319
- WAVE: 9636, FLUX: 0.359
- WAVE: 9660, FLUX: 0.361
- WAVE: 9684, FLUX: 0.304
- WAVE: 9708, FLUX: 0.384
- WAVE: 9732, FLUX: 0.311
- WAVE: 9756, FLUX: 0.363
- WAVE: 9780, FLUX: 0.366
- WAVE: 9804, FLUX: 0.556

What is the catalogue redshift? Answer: 1.727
